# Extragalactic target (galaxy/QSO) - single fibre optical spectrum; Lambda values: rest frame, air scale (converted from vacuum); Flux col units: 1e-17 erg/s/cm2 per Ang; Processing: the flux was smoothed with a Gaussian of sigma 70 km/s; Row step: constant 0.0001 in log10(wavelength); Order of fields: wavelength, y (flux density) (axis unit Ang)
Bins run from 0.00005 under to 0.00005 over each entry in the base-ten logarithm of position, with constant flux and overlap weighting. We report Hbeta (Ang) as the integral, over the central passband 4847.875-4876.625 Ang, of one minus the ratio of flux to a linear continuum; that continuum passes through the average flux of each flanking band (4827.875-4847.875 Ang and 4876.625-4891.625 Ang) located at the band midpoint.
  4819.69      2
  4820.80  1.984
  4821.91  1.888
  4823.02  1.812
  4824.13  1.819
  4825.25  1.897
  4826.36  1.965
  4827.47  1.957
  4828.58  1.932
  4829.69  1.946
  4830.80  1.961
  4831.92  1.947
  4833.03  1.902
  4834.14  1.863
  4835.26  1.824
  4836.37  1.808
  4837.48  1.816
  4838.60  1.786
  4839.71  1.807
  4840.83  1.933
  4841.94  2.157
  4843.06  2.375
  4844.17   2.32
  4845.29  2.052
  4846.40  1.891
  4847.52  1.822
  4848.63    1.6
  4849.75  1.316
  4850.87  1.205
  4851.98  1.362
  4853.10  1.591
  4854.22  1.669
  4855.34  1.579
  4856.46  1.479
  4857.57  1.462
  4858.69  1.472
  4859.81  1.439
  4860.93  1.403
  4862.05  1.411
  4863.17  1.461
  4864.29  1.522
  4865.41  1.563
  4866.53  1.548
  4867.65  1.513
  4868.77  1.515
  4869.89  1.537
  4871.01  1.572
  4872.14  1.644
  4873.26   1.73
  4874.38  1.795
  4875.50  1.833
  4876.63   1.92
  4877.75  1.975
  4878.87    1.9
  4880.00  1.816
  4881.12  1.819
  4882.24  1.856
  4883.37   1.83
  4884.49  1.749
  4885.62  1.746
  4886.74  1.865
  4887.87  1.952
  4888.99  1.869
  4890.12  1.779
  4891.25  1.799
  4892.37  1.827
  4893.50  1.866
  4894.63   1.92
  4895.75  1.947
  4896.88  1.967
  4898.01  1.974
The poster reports 5.4 Ang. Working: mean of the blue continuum 1.95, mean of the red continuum 1.85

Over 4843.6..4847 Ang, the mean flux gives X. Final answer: 2.09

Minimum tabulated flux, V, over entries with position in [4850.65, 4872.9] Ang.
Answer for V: 1.205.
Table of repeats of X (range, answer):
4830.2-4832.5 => 1.95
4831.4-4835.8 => 1.88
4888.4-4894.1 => 1.83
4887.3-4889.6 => 1.91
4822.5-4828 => 1.89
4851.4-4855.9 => 1.55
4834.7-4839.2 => 1.81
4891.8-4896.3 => 1.89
